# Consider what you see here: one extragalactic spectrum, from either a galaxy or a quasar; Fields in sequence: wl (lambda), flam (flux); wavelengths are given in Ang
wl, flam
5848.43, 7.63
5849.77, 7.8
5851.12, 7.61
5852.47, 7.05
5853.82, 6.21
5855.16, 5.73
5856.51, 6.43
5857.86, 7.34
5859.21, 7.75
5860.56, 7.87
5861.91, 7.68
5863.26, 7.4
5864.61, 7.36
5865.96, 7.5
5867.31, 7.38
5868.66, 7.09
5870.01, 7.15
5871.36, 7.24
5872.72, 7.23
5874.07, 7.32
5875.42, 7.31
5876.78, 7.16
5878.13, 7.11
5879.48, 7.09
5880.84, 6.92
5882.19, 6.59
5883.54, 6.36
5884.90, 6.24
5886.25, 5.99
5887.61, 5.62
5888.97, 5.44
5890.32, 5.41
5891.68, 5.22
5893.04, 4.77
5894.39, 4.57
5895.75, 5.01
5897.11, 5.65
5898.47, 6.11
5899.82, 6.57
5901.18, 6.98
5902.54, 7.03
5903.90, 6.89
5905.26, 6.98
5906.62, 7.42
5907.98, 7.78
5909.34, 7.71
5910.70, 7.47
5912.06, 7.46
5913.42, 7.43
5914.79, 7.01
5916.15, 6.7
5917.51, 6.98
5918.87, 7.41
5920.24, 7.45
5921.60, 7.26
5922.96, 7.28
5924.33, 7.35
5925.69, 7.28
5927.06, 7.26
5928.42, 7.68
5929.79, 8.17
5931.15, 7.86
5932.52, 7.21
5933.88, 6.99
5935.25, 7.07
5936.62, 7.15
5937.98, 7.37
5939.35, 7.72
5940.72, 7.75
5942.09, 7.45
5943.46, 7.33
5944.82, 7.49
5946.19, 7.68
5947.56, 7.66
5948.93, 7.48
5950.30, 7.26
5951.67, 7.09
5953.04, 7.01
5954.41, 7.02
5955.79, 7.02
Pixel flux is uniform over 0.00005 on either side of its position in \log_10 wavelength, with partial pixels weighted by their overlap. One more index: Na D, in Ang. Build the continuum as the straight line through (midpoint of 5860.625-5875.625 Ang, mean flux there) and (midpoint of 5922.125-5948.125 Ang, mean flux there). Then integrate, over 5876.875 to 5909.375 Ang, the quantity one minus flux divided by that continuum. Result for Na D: 4.8 Ang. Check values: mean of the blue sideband 7.36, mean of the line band 6.3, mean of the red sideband 7.46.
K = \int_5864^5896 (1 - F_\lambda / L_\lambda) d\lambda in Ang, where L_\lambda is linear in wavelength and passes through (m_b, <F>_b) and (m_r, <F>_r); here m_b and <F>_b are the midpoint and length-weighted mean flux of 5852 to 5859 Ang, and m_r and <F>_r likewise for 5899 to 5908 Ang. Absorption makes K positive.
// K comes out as 1.6 Ang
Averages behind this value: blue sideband 6.62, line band 6.48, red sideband 7.03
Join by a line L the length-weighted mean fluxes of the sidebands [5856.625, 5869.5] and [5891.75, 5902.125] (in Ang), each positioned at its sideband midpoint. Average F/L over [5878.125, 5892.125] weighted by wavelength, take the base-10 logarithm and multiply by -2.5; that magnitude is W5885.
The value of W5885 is 0.027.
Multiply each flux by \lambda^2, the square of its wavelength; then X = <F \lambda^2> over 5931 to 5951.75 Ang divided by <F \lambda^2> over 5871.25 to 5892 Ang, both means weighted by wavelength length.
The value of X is 1.16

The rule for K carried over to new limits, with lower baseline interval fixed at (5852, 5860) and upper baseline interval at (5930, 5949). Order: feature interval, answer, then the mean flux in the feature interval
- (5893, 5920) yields 1.6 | 6.76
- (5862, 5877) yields -0.9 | 7.3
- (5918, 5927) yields 0.0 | 7.32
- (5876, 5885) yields 0.2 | 6.82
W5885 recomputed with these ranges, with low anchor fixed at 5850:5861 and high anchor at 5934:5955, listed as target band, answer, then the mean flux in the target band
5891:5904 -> 0.225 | 5.84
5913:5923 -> 0.012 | 7.18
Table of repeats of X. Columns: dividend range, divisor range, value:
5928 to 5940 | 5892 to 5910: 1.18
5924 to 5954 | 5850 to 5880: 1.06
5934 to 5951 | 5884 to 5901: 1.35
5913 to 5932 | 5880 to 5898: 1.31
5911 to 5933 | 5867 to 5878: 1.04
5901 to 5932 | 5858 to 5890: 1.07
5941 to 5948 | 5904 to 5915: 1.03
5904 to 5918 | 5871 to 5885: 1.05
